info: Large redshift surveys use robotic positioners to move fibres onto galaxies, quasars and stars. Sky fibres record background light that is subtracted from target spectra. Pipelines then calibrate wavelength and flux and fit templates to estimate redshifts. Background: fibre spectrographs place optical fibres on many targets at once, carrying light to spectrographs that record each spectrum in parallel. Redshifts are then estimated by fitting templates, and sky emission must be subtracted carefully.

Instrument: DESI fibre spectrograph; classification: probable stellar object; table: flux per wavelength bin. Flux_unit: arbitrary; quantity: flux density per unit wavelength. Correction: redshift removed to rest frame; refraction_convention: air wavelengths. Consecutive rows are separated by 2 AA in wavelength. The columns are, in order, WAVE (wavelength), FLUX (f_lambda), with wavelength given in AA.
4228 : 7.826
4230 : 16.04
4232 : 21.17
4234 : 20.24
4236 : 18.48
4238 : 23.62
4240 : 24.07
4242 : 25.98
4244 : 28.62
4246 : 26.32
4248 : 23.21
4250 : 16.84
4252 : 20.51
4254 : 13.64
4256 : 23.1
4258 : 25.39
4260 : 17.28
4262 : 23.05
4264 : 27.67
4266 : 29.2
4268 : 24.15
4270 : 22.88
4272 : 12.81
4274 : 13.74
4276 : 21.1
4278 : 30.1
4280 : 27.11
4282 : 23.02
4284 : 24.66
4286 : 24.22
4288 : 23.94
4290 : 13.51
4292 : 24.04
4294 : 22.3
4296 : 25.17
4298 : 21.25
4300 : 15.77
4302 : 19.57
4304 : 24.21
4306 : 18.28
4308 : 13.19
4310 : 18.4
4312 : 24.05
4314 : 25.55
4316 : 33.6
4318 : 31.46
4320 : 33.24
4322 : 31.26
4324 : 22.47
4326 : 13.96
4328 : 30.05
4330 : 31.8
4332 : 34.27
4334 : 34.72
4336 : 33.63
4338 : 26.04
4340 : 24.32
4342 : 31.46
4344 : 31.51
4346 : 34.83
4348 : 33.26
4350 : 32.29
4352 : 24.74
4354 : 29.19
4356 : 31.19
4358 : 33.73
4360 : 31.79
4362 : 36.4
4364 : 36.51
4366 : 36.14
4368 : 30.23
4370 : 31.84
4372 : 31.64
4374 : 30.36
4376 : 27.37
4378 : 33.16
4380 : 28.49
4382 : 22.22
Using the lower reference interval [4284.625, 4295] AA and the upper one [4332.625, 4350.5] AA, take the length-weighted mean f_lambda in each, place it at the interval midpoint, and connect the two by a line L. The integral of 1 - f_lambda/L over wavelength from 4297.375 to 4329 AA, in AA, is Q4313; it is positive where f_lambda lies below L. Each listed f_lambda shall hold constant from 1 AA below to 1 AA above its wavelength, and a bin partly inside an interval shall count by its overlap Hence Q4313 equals 3.2 AA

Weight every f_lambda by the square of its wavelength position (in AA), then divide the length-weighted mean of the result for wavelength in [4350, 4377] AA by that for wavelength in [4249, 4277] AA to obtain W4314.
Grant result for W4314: 1.59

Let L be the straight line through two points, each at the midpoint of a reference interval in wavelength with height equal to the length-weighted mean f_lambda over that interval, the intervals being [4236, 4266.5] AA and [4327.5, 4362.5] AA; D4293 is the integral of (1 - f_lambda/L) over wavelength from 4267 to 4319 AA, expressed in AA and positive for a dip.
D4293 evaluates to 8.7 AA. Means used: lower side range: 23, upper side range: 31.3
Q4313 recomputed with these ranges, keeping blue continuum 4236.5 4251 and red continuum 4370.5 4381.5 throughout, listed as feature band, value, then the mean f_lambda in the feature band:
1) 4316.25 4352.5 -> -2.4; 29.9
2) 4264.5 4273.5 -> 1.1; 22.1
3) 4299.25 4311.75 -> 3.8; 18.6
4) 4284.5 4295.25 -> 1.7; 21.8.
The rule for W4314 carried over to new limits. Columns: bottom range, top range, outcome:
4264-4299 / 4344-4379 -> 1.46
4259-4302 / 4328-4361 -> 1.45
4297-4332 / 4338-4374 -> 1.33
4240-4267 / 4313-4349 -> 1.34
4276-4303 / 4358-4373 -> 1.54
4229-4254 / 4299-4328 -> 1.12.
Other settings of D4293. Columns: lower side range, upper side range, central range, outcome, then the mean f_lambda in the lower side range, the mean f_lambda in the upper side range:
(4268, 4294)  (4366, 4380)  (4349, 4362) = -0.7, 21.9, 31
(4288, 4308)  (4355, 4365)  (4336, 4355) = 0.5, 20.3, 33.9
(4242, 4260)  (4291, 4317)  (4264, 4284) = -0.9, 22.1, 22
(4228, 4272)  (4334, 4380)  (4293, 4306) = 2.6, 21.9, 31.4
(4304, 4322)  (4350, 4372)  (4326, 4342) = -0.9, 25.1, 32.2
